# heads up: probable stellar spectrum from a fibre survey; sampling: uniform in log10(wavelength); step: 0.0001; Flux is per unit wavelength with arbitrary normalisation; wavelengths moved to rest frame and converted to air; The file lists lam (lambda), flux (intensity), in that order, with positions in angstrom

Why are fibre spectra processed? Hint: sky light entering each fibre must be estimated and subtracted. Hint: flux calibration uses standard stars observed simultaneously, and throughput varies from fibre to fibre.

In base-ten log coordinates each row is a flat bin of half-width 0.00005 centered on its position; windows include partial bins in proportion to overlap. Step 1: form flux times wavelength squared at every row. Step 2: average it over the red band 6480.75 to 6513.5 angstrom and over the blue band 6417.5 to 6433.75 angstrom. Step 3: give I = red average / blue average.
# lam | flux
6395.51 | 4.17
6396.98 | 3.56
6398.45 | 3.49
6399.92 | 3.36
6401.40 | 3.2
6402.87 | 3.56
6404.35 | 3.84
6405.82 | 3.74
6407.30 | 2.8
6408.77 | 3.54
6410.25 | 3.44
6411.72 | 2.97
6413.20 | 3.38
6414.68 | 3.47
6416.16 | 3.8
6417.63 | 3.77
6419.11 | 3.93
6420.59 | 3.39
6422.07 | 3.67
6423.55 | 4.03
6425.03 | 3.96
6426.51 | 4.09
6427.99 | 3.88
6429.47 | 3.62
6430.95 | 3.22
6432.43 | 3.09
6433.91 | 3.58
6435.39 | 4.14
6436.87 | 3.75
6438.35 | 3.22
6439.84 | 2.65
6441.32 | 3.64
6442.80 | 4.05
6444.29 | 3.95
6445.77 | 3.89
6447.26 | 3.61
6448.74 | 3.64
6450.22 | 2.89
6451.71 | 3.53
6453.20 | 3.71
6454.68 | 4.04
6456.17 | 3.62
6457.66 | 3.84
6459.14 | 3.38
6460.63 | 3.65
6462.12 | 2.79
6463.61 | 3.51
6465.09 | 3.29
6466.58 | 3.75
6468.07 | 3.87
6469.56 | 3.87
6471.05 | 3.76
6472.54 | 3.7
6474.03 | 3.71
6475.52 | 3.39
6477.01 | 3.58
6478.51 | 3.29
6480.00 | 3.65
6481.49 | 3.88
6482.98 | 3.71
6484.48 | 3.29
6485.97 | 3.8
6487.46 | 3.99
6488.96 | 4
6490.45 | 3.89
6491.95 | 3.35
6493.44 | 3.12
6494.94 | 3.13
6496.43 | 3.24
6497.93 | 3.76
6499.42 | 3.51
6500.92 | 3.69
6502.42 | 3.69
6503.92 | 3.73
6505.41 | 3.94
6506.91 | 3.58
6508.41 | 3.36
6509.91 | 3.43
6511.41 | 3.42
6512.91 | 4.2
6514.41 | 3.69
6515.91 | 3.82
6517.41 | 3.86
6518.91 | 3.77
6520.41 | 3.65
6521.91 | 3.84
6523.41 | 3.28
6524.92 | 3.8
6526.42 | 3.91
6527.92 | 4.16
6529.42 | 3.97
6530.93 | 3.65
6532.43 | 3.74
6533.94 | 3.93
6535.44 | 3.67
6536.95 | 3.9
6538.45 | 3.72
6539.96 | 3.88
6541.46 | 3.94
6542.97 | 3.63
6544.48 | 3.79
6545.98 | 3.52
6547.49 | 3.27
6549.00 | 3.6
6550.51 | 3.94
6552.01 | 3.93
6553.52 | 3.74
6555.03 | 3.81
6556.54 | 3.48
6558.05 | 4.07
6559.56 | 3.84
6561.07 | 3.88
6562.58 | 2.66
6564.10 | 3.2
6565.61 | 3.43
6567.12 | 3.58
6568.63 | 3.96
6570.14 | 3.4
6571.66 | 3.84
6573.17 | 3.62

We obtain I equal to 1.00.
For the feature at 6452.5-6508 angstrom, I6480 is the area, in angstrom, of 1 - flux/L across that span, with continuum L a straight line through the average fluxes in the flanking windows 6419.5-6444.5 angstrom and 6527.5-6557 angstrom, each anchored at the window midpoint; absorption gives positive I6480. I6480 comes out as 1.2 angstrom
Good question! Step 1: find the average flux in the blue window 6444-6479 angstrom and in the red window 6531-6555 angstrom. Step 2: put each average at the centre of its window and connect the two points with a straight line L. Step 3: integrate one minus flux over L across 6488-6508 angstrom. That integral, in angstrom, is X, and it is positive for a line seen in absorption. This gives 0.4 angstrom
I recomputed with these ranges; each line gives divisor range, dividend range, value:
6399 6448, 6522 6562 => 1.09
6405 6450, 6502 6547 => 1.08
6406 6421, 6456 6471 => 1.05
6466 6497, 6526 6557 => 1.06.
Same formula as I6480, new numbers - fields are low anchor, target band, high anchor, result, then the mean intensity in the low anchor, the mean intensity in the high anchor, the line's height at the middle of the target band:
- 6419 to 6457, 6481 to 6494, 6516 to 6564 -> 0.0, 3.64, 3.73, 3.68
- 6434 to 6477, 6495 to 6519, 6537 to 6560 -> 0.2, 3.6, 3.75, 3.68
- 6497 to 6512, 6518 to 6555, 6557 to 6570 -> -1.8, 3.61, 3.57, 3.59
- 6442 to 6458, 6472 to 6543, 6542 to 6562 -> 0.6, 3.7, 3.72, 3.71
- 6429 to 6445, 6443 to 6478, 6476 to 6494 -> -0.3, 3.54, 3.63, 3.58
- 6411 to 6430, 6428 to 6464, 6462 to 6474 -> 1.0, 3.69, 3.62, 3.65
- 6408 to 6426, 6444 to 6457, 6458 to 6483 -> -0.2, 3.62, 3.58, 3.59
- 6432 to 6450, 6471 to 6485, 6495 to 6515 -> 0.0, 3.59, 3.62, 3.61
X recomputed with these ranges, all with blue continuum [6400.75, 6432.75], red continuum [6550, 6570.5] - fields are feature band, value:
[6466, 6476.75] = -0.4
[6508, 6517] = -0.1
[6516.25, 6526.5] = -0.3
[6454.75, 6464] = 0.2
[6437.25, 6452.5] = 0.3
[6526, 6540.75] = -0.9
